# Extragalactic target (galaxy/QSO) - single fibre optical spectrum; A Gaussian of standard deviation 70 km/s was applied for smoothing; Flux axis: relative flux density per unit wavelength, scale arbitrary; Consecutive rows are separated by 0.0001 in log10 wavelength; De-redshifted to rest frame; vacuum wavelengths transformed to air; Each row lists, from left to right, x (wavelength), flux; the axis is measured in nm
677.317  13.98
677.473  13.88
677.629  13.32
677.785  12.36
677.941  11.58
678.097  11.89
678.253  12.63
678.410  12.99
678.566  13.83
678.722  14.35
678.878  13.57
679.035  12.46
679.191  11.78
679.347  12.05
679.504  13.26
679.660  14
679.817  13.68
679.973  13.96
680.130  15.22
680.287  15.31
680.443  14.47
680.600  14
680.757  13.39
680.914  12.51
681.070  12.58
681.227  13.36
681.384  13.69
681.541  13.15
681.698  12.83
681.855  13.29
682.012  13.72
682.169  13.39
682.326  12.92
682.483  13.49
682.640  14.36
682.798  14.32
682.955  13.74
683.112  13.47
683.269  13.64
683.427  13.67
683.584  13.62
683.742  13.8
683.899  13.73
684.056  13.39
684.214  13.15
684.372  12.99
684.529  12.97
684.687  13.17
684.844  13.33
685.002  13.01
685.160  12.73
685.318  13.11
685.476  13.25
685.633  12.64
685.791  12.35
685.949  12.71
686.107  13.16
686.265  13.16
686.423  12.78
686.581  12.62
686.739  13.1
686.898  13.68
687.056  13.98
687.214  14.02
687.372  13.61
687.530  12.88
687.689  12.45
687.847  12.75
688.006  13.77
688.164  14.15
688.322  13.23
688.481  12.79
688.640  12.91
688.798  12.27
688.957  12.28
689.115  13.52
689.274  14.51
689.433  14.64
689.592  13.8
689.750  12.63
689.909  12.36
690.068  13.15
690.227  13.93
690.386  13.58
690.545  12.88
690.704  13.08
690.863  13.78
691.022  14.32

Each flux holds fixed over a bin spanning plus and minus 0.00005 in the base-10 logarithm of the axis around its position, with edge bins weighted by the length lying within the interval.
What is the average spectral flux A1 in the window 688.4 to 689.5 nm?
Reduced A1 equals 13.3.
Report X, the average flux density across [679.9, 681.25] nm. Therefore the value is 13.9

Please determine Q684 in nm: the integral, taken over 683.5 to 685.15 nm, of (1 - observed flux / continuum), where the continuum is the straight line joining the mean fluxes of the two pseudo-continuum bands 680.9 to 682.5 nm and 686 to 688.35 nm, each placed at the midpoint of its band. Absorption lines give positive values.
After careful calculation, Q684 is -0.01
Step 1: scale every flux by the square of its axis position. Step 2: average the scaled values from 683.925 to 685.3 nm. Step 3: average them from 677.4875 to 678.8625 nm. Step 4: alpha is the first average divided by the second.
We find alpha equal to 1.0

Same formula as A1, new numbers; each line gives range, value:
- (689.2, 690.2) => 13.5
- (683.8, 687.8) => 13.1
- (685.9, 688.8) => 13.2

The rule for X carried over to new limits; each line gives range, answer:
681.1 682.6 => 13.3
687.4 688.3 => 13.2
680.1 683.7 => 13.6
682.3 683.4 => 13.7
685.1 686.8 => 12.9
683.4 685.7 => 13.2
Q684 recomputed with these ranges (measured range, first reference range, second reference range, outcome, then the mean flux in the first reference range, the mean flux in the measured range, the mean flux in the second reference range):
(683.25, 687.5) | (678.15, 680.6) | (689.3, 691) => 0.087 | 13.6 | 13.2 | 13.5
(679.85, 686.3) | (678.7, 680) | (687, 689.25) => -0.123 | 13.2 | 13.4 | 13.2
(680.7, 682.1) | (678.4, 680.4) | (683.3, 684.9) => 0.037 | 13.6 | 13.2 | 13.4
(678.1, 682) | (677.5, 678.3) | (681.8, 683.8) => -0.131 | 12.4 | 13.4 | 13.6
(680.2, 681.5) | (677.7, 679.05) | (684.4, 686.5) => -0.076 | 12.9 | 13.7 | 13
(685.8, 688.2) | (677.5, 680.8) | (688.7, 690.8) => 0.016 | 13.3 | 13.2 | 13.3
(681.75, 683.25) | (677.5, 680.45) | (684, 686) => -0.059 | 13.3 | 13.6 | 13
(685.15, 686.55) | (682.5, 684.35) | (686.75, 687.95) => 0.061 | 13.7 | 12.9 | 13.3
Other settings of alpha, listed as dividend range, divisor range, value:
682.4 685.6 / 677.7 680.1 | 1.05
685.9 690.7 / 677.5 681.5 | 1.02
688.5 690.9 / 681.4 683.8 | 1.00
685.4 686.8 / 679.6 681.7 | 0.95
